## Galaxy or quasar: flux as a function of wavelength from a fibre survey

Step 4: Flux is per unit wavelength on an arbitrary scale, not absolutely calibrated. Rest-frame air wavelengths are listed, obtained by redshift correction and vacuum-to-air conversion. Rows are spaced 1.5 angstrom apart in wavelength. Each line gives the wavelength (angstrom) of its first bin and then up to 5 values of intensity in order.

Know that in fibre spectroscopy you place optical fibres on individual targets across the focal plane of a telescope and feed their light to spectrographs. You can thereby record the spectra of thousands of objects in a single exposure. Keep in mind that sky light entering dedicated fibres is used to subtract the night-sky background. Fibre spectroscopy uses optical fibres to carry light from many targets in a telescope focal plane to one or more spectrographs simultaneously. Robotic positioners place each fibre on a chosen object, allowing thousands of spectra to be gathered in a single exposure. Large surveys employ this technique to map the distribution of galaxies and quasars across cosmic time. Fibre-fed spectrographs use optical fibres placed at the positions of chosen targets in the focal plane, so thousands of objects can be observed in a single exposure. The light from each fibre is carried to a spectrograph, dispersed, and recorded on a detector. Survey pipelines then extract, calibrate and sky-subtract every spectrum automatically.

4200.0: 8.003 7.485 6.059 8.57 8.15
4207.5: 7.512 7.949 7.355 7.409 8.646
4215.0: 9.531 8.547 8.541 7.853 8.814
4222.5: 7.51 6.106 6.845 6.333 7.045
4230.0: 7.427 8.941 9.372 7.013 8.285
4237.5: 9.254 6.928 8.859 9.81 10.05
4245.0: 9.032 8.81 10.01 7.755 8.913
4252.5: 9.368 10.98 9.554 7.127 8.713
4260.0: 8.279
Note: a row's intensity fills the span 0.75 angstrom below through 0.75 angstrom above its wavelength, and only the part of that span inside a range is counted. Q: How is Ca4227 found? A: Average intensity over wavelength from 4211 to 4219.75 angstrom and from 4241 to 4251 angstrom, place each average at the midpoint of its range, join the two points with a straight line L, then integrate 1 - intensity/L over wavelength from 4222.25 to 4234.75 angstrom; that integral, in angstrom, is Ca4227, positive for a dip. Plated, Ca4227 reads 1.9 angstrom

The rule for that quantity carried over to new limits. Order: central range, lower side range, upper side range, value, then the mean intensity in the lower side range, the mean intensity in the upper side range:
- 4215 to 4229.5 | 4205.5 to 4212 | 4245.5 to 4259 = 0.9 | 7.69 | 9.03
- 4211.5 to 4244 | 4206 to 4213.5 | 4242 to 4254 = 1.2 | 7.72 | 9.29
